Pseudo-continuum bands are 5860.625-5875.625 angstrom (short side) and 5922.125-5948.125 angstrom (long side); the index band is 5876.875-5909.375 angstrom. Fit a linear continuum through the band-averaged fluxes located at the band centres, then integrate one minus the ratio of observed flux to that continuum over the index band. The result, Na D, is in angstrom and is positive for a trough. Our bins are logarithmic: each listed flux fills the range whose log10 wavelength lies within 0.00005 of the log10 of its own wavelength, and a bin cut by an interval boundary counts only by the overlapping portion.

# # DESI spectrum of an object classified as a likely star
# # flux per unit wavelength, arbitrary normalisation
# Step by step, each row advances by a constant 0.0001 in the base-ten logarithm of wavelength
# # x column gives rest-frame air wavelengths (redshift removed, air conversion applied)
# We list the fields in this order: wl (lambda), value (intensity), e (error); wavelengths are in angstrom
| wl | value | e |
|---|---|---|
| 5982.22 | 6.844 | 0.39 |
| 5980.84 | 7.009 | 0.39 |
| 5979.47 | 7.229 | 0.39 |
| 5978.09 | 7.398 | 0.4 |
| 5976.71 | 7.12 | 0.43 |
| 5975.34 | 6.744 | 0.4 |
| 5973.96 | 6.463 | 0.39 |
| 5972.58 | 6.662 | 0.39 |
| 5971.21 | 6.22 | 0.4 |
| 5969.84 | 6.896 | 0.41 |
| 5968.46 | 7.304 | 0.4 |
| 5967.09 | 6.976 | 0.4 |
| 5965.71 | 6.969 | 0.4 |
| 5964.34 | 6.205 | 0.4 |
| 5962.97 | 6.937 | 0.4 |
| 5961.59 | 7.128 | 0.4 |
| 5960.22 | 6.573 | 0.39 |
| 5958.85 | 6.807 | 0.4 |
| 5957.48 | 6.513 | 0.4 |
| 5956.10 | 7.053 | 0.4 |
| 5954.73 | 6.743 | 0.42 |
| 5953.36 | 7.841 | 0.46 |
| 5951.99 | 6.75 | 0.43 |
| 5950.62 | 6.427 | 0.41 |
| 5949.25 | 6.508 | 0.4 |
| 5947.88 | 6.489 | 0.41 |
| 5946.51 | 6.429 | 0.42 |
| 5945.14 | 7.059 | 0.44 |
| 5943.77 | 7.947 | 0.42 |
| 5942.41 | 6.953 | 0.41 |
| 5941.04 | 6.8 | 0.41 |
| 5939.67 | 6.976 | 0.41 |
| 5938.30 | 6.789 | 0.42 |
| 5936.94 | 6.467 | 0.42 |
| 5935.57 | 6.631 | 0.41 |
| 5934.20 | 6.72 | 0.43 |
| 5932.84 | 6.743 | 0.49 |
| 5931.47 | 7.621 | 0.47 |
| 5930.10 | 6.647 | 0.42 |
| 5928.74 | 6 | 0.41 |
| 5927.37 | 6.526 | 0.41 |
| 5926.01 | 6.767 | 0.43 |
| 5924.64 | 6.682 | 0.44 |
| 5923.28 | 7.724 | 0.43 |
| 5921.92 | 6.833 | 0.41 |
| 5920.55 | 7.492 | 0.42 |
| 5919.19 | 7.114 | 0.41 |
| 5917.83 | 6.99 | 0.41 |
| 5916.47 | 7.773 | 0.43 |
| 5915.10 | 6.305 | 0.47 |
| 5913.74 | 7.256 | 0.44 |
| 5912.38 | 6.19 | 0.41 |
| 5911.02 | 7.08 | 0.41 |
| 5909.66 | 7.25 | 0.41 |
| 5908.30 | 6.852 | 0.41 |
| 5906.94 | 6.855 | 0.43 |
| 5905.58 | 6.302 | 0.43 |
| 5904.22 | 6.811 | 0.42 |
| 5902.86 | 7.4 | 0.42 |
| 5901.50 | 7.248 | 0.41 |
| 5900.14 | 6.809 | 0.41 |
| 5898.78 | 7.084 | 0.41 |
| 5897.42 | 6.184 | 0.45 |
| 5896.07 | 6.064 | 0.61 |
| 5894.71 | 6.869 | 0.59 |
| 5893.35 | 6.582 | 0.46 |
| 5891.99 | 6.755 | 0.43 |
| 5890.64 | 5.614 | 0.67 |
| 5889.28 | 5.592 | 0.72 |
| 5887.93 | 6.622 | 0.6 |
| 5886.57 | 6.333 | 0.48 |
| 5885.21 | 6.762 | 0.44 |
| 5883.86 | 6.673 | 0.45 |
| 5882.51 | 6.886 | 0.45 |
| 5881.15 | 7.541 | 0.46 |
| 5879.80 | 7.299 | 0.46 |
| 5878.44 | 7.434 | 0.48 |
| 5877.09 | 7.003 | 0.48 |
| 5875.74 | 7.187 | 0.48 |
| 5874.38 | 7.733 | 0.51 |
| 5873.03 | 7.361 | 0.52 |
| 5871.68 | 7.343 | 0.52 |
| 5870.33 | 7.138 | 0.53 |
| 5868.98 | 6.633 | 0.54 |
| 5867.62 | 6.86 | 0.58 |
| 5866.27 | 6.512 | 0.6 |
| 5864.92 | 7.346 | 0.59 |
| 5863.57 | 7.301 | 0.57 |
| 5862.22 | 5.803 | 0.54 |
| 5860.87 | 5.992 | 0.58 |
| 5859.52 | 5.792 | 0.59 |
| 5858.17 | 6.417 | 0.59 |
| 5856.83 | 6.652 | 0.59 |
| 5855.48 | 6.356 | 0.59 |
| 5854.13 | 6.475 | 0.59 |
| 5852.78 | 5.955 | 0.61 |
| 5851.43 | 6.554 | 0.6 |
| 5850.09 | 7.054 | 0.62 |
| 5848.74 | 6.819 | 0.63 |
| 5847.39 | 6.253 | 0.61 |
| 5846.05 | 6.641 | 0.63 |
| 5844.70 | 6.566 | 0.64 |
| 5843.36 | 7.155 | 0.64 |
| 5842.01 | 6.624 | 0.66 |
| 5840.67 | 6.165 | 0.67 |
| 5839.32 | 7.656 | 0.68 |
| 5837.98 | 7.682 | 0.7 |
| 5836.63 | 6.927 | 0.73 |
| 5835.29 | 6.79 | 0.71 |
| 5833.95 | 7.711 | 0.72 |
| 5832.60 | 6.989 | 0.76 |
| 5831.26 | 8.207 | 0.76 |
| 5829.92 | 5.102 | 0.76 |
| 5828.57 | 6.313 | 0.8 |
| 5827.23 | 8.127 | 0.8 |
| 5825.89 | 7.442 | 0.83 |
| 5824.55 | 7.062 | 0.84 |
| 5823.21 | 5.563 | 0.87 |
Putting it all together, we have 0.8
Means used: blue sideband 6.95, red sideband 6.85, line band 6.73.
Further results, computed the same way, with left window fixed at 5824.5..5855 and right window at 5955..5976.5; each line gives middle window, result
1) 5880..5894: 0.56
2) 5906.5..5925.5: -0.61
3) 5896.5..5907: 0.01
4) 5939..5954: -0.30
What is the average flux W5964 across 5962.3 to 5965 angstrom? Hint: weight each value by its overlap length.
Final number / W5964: 6.58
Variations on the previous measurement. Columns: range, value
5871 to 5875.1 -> 7.47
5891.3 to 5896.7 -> 6.57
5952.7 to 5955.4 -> 7.29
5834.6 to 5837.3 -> 6.88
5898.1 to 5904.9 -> 7.06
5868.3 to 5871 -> 6.88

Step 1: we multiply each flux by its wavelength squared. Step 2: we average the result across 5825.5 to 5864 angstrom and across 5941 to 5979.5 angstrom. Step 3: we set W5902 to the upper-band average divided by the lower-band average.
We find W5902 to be 1.06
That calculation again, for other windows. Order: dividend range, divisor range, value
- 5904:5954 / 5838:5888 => 1.04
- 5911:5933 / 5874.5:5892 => 1.04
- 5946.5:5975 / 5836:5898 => 1.04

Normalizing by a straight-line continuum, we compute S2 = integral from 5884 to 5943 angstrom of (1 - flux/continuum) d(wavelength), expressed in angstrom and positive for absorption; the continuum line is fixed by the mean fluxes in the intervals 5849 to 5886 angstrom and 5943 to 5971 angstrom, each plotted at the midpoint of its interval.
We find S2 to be 0.6 angstrom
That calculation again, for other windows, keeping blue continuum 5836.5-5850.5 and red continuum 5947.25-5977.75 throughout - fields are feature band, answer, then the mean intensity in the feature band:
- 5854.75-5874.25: 0.4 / 6.71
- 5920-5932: -0.2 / 6.9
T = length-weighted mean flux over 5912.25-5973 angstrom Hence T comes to 6.86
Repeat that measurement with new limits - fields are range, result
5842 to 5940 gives 6.78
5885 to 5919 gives 6.71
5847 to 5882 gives 6.8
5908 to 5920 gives 6.99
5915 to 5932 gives 6.97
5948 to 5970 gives 6.84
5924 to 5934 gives 6.71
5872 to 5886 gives 7.19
